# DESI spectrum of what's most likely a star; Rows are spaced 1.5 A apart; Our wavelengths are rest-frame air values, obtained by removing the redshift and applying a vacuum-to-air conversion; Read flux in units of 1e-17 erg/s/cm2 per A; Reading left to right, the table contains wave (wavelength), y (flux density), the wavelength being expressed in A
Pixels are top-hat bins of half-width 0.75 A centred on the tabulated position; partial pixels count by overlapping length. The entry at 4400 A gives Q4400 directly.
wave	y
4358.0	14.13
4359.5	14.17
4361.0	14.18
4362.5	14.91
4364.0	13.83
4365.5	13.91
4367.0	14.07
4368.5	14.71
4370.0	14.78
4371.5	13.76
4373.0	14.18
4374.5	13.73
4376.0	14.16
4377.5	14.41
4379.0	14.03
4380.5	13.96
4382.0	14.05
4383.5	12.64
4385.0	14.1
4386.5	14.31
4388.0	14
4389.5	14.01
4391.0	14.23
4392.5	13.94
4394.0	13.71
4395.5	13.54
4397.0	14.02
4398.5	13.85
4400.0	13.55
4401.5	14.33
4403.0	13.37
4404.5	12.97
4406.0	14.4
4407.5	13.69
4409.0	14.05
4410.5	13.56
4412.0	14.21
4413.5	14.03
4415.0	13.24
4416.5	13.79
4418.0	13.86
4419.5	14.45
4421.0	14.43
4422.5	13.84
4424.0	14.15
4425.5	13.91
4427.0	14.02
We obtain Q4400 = 13.55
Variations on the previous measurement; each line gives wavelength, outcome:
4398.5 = 13.85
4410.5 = 13.56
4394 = 13.71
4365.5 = 13.91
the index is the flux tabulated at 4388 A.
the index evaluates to 14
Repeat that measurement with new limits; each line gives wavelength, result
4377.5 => 14.41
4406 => 14.4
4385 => 14.1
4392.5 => 13.94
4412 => 14.21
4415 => 13.24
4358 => 14.13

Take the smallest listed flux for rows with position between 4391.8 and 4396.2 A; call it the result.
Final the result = 13.54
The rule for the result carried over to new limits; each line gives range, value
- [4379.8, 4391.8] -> 12.64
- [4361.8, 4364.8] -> 13.83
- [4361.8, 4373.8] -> 13.76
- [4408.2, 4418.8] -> 13.24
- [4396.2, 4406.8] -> 12.97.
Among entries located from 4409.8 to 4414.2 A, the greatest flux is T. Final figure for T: 14.21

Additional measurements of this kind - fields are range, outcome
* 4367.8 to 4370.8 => 14.78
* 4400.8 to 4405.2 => 14.33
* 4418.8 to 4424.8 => 14.45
